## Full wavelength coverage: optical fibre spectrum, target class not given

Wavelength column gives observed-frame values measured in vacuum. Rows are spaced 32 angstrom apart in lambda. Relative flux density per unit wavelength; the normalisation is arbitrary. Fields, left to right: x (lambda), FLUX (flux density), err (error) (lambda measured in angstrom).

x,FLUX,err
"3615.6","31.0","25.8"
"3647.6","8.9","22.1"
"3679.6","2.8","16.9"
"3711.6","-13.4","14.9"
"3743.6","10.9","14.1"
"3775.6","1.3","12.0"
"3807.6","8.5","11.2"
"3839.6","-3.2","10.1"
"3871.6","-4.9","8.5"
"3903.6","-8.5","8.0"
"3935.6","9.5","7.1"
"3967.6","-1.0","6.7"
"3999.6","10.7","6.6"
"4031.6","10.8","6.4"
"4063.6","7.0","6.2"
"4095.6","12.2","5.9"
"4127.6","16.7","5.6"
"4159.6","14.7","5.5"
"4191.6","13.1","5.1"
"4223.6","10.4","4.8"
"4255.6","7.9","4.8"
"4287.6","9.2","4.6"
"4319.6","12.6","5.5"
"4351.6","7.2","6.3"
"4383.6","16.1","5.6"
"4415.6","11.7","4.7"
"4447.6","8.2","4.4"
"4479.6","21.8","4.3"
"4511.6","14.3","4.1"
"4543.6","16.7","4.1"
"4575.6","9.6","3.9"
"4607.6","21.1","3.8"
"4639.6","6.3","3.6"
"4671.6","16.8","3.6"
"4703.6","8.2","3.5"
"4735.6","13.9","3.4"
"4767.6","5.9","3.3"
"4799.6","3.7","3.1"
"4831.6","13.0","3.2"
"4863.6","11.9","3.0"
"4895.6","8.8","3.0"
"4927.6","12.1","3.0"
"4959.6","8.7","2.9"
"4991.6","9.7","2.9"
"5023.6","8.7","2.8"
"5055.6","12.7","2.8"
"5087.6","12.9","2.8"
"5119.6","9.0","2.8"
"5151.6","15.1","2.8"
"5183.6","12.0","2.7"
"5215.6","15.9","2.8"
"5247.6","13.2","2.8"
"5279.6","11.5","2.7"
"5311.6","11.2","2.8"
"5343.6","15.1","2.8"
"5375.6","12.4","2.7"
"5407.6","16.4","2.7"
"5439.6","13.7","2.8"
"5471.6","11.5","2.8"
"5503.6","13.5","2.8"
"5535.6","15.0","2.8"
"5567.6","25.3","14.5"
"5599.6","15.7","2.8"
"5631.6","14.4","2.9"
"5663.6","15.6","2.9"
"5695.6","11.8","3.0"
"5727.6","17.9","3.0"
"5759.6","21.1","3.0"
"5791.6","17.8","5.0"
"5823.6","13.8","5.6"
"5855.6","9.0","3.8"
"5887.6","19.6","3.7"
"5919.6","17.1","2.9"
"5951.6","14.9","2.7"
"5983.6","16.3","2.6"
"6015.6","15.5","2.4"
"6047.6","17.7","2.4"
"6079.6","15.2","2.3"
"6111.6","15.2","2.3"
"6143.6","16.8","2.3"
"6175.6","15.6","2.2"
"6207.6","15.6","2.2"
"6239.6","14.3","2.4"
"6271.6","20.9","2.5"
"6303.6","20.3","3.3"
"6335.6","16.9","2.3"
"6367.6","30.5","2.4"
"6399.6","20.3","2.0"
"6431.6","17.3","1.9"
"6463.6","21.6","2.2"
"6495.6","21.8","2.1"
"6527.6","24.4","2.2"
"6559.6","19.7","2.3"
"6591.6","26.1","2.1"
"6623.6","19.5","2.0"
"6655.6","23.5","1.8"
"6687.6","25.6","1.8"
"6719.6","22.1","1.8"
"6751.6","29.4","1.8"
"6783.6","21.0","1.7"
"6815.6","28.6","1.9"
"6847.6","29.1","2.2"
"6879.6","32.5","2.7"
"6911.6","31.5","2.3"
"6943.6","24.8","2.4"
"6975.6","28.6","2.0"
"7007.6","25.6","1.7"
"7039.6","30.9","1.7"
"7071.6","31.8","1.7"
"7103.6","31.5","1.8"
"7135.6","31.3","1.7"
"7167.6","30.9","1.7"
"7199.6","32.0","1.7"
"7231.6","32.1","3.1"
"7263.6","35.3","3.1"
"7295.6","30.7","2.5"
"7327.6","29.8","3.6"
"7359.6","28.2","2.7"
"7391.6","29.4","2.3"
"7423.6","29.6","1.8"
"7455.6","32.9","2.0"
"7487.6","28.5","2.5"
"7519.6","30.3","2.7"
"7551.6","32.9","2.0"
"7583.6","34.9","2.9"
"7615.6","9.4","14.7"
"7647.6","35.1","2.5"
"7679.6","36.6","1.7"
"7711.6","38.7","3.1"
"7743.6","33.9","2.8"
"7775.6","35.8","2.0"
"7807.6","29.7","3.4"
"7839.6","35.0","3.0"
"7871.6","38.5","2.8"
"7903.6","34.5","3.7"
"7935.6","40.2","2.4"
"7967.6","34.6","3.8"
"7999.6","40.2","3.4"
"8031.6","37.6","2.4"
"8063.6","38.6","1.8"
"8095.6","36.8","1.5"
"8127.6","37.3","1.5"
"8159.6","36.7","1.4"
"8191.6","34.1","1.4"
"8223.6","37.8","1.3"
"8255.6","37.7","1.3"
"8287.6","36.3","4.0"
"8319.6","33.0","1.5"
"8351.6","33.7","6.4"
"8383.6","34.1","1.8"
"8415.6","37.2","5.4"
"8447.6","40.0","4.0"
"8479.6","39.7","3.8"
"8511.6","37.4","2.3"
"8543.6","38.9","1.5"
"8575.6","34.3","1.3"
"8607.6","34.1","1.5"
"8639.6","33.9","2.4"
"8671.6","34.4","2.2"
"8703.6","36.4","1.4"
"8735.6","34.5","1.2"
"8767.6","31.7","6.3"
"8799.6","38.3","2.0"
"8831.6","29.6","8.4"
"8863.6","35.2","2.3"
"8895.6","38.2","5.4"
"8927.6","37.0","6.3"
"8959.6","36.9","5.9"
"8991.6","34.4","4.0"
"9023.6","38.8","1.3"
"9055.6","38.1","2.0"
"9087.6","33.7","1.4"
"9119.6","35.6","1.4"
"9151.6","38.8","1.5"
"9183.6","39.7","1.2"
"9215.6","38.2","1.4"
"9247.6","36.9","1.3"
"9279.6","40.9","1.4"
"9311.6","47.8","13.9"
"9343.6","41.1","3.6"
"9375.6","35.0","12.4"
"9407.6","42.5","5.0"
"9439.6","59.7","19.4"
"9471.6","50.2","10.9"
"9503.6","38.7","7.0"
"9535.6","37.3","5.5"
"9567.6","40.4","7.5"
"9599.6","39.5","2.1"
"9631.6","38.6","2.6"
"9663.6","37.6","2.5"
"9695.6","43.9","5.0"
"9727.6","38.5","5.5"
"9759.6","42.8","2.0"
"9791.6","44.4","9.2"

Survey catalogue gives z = 0.707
